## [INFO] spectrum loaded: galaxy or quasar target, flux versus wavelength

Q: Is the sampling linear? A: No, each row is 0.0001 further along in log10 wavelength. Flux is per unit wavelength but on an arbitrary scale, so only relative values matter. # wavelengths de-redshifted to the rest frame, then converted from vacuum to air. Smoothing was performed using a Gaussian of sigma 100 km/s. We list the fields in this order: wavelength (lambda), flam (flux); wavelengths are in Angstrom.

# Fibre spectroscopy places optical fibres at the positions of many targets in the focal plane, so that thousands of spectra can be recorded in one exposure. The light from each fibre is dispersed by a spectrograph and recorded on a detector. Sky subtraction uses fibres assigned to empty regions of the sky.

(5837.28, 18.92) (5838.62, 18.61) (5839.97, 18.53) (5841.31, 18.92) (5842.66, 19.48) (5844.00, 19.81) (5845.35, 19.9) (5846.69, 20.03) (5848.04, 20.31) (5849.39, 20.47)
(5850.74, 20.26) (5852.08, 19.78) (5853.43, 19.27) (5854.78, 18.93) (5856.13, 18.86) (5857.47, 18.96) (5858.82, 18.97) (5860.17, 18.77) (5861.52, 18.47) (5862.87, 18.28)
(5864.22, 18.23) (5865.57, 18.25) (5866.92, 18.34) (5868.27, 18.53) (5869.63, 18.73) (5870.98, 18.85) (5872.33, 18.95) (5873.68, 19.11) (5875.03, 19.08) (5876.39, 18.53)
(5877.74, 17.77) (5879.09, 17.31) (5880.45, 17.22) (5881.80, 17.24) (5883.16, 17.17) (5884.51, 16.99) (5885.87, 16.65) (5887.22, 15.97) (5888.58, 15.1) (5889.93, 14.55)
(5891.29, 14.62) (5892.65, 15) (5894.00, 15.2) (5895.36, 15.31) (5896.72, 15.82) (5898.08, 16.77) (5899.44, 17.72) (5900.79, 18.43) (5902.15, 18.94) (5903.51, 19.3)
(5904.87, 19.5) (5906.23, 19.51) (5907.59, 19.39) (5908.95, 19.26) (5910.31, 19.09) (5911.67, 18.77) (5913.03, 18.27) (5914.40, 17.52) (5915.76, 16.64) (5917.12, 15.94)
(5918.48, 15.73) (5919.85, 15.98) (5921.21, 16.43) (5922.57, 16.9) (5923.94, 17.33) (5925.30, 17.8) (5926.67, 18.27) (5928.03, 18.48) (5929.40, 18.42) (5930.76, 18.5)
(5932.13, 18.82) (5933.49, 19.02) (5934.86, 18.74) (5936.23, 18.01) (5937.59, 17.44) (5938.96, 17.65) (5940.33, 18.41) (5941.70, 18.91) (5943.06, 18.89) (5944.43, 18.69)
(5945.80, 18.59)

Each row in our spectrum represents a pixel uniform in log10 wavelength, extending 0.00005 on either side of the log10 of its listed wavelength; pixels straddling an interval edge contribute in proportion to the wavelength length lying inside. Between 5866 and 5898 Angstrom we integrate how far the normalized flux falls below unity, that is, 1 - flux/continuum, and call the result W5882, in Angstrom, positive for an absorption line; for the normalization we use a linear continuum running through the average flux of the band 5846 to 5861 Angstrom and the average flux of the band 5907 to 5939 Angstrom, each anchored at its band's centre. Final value 3.0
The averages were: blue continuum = 19.5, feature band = 17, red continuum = 17.8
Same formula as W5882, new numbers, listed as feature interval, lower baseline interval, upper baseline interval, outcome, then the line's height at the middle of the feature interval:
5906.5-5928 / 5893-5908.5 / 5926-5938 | 0.60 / 18.1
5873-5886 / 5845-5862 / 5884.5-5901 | -0.48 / 17.1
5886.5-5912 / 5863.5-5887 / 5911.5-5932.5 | 0.65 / 17.7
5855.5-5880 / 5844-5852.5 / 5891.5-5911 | 0.88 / 19.2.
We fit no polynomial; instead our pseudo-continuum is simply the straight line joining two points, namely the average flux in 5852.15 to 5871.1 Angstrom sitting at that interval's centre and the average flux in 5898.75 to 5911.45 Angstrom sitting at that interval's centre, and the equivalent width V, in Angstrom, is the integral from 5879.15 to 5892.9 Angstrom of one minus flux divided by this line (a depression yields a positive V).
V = 2.0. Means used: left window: 18.7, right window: 19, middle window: 16.1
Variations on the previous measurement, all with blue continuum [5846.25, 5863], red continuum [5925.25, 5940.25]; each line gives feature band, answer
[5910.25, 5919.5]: 0.6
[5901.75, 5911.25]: -0.3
